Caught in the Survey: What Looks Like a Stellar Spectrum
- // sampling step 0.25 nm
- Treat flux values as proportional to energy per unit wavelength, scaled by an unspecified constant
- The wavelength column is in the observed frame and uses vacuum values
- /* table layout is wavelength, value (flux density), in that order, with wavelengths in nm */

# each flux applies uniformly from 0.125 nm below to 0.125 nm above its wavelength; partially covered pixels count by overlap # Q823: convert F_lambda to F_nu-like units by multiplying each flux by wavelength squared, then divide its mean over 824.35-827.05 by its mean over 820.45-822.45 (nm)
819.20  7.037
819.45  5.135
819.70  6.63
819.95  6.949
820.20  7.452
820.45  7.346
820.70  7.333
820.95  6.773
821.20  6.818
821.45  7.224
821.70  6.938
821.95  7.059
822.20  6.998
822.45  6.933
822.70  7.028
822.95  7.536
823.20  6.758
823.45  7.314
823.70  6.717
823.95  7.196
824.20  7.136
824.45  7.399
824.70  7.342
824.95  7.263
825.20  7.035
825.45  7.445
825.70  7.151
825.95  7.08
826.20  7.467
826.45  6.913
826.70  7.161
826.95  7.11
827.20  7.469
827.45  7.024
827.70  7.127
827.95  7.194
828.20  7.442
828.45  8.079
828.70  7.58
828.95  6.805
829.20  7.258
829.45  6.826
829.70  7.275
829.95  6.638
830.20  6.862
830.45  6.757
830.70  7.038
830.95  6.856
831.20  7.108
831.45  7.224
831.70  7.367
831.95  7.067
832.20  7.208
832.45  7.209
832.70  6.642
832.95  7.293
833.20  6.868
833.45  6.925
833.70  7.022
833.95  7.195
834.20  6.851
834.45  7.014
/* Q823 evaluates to 1.0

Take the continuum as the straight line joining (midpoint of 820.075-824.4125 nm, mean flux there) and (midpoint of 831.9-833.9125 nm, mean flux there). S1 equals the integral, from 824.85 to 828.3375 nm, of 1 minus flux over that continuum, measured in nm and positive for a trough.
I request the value -0.07 nm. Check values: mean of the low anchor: 7.1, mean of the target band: 7.21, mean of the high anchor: 7.04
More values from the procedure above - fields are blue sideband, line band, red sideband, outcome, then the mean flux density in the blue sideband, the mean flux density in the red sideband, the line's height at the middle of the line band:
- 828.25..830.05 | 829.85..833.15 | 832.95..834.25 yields 0.042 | 7.23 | 7.01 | 7.11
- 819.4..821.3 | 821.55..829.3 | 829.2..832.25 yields -0.275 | 6.87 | 7.02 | 6.95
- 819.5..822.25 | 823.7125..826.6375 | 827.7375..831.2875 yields -0.058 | 7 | 7.12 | 7.06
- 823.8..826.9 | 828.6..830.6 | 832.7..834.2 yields 0.031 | 7.21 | 7.01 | 7.1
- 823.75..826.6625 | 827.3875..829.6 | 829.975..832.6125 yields -0.045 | 7.21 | 7.05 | 7.12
